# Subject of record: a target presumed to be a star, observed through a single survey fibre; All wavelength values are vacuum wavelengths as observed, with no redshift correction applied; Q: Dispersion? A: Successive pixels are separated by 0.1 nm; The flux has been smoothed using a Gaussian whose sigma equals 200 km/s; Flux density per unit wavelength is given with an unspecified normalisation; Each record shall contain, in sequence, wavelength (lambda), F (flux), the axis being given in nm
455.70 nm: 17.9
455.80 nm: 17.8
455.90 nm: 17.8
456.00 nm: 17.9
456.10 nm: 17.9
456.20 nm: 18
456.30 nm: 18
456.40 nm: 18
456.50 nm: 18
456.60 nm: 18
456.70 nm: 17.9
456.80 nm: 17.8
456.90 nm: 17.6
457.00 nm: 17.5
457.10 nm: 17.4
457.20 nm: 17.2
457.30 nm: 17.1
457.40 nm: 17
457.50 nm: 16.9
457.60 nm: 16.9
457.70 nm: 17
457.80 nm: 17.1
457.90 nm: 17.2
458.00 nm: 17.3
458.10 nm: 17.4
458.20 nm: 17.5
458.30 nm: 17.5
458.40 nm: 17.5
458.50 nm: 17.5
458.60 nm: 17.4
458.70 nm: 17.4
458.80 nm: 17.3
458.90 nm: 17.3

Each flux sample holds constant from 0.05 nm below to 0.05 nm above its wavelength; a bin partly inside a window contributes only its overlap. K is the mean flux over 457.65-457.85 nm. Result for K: 17.1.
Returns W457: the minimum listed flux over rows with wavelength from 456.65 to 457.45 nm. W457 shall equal 17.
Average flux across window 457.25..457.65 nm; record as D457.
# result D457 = 17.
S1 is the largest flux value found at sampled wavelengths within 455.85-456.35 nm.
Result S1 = 18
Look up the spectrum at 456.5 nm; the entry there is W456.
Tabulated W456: 18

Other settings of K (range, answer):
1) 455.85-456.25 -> 17.9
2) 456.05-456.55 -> 18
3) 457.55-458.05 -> 17.1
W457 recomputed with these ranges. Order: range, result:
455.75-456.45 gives 17.8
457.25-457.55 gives 16.9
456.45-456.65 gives 18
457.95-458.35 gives 17.3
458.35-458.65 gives 17.4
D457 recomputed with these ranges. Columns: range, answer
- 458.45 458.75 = 17.4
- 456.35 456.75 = 18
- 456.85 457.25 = 17.4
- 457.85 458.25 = 17.3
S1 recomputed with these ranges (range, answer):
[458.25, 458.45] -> 17.5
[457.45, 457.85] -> 17.1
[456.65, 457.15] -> 17.9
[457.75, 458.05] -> 17.3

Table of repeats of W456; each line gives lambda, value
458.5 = 17.5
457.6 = 16.9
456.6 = 18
